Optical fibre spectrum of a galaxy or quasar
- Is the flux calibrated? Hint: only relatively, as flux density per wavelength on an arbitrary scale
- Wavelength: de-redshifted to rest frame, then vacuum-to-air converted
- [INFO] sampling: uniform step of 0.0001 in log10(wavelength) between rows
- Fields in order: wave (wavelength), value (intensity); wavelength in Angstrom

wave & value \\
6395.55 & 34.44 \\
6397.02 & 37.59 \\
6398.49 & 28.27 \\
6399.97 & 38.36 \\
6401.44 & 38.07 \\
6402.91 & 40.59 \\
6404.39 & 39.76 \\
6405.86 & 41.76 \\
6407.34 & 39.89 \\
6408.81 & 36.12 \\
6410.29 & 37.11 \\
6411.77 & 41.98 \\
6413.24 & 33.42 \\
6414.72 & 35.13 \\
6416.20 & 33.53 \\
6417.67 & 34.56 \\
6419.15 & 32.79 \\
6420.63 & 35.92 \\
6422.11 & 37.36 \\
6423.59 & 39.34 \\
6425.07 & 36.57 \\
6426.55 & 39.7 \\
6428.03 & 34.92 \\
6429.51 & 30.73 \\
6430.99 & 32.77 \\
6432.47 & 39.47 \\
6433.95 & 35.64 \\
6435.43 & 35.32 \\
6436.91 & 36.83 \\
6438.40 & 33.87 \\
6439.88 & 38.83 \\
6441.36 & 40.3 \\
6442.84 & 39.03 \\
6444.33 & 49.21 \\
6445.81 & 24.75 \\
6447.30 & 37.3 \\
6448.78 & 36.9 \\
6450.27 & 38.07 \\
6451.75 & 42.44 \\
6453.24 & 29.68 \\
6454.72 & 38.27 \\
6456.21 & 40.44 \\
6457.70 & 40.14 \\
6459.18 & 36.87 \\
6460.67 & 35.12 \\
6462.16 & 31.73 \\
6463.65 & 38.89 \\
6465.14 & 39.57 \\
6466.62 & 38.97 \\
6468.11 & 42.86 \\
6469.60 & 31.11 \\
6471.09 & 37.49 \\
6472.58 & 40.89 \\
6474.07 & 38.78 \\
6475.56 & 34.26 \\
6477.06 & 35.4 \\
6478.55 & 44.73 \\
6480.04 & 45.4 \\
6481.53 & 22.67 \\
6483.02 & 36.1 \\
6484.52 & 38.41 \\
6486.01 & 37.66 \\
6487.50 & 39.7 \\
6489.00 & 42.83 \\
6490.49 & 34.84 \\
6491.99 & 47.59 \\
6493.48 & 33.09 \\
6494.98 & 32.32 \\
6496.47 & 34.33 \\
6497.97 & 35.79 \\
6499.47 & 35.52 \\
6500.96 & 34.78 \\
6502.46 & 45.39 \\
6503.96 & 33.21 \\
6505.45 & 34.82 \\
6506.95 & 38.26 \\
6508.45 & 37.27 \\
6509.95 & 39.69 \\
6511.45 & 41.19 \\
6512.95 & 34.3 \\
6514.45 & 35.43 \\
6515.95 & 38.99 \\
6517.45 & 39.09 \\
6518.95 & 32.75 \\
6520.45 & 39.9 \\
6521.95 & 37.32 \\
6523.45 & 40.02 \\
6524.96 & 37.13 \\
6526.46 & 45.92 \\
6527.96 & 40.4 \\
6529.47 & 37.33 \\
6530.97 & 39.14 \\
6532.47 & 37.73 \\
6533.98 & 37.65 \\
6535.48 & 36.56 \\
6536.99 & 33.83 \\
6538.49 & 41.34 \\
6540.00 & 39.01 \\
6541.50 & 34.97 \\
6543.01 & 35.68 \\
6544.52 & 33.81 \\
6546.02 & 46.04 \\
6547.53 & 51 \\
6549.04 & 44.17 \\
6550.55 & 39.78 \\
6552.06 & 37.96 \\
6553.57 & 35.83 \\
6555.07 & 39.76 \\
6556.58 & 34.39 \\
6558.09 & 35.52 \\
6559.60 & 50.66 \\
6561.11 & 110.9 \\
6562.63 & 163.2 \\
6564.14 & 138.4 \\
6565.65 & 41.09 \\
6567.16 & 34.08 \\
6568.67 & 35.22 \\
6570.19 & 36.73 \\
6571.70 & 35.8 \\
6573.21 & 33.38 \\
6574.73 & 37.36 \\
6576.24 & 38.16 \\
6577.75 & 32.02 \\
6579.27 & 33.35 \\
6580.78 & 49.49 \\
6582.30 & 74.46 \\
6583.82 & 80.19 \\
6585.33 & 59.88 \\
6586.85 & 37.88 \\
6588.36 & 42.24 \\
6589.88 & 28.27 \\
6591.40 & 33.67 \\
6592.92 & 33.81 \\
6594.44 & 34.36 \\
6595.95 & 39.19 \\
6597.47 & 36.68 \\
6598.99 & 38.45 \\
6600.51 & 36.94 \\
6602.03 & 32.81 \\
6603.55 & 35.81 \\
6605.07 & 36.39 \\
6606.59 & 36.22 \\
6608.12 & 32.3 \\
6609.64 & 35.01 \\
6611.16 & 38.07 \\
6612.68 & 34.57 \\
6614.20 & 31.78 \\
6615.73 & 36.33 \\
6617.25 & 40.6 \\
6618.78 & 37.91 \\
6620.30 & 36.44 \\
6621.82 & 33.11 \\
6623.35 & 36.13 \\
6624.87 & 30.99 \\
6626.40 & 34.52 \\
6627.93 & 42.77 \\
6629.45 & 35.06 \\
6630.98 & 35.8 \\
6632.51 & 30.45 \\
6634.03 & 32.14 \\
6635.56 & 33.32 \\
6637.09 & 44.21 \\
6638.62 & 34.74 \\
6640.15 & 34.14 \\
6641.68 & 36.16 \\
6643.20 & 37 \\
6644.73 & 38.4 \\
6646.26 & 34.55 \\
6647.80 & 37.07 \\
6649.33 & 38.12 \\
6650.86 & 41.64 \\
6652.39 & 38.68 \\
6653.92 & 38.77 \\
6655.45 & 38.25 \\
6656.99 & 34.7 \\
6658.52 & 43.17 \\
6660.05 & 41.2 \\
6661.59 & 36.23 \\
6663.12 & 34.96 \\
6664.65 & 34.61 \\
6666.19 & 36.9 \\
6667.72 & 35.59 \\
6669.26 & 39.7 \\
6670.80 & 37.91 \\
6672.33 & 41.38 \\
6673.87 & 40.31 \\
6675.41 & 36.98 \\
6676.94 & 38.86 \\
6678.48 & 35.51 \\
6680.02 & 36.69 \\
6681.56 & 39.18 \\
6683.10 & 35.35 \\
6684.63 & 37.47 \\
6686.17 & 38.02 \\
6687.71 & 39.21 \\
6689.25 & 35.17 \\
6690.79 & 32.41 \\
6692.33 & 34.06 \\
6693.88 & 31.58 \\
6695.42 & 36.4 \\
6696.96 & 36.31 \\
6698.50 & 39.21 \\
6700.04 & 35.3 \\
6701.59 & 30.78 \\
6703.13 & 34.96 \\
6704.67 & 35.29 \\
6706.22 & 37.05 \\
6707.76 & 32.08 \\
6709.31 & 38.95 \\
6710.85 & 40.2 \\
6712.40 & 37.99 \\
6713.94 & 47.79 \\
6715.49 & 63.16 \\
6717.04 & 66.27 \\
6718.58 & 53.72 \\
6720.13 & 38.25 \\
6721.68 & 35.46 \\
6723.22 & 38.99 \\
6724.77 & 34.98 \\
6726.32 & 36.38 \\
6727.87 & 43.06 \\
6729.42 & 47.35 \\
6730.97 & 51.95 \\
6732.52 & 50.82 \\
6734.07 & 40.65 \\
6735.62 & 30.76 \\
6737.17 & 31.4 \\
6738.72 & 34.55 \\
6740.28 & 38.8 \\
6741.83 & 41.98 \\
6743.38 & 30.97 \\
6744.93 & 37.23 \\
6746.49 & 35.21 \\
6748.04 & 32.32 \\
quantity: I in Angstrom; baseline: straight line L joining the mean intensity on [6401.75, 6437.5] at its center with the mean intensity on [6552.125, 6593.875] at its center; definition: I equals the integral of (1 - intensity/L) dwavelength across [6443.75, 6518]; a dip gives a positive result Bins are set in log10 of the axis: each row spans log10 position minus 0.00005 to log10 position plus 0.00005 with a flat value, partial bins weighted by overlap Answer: 9.1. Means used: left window 36.7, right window 51.7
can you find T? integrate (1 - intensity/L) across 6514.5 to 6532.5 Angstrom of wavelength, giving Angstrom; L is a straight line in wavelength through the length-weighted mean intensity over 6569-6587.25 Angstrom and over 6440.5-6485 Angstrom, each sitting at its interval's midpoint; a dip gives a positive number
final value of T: 1.3 Angstrom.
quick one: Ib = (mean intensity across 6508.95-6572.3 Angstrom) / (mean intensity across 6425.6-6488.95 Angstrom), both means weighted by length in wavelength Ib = 1.23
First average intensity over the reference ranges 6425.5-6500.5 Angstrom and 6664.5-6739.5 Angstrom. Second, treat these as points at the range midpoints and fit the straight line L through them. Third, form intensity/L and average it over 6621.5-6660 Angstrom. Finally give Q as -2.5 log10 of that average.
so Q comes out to 0.057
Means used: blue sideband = 37.1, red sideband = 39.2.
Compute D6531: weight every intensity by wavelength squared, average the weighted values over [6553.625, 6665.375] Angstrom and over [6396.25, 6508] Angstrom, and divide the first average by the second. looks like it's 1.19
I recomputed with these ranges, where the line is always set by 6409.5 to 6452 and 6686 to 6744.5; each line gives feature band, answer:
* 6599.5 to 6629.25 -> 2.14 Angstrom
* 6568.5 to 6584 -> -2.06 Angstrom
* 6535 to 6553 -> -0.83 Angstrom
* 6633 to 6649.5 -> 1.10 Angstrom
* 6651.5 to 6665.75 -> 0.40 Angstrom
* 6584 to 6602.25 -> -0.51 Angstrom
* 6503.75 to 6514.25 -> 0.10 Angstrom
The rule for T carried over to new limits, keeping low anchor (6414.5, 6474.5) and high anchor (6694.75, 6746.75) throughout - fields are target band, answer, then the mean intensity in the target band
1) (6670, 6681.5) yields 0.4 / 38.3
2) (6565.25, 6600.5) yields -2.3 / 41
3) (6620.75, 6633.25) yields 1.3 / 34.9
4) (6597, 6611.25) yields 1.1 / 35.7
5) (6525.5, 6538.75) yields -0.3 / 38.8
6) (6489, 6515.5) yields 0.3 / 37.1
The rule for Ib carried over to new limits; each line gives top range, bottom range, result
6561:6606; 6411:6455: 1.34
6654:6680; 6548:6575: 0.69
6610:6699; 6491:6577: 0.85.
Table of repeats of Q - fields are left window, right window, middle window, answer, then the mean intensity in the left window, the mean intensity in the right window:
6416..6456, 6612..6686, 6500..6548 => -0.05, 36.5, 36.9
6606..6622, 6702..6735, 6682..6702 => 0.16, 35.8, 42.9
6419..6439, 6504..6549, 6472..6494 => -0.02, 35.9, 38.5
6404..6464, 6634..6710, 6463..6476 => -0.04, 36.9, 36.9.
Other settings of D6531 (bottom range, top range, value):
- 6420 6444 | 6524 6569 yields 1.38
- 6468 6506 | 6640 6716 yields 1.07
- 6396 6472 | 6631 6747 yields 1.12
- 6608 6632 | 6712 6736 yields 1.30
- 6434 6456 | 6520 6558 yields 1.08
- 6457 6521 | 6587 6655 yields 1.00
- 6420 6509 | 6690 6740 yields 1.16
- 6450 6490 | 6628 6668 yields 1.03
